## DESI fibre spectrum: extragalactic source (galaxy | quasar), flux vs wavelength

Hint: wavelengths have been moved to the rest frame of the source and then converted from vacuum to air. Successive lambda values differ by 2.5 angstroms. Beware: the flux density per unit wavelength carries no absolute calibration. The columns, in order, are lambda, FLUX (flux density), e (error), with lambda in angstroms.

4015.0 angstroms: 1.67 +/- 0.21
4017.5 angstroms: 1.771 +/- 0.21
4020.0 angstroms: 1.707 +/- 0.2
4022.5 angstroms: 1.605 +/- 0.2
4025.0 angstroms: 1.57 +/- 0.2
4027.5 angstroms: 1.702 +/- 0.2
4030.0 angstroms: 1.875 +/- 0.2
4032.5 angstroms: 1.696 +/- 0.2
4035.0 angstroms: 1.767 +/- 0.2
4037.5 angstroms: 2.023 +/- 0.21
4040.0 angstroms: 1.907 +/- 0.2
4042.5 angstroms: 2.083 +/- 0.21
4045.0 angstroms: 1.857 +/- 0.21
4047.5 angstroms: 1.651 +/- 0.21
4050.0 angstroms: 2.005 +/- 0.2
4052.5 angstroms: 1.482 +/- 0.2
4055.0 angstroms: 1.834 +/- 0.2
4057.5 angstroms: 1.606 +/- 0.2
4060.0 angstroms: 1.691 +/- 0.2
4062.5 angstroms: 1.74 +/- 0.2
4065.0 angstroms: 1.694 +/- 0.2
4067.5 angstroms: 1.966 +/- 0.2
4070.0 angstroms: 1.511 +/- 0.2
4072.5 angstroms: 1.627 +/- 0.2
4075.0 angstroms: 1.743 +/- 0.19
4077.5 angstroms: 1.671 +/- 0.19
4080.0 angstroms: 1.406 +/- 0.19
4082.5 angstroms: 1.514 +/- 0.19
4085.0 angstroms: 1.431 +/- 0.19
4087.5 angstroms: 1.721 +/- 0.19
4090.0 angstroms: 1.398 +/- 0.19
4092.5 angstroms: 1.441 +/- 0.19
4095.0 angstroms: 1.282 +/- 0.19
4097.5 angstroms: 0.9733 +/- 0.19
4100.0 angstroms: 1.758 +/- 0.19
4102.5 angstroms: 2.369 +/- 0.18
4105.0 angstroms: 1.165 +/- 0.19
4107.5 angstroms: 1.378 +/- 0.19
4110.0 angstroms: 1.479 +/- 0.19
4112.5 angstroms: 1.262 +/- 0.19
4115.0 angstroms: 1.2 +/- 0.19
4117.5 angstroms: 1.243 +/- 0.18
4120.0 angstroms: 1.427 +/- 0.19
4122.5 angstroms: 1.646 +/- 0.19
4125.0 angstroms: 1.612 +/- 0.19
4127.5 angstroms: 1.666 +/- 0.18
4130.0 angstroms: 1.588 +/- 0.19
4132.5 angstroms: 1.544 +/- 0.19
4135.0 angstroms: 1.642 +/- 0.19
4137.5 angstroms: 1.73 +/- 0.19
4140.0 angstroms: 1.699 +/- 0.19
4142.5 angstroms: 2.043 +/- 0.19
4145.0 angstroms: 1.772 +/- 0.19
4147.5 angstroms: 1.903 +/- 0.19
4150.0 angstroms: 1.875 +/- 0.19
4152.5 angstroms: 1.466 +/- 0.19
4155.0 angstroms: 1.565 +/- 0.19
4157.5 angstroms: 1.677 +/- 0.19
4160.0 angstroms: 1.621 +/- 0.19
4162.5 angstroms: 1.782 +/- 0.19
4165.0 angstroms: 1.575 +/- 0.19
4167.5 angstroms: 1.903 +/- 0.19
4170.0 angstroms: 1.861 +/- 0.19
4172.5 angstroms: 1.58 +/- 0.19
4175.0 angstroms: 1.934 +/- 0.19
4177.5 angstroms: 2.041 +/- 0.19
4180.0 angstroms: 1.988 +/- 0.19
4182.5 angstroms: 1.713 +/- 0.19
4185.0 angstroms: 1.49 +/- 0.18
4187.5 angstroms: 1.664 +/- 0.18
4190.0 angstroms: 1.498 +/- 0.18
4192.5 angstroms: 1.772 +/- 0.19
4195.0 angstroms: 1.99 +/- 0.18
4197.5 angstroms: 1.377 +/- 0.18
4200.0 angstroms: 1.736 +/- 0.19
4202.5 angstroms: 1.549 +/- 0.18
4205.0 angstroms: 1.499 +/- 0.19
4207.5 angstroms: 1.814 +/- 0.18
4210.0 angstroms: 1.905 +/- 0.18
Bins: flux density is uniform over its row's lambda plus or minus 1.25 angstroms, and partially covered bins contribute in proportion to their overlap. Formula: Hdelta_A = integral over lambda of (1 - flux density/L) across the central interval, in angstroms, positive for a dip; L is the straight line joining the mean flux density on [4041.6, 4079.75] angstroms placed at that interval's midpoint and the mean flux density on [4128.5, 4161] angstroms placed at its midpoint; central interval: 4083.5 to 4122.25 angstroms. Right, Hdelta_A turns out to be 6.2 angstroms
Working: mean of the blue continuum 1.73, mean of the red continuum 1.7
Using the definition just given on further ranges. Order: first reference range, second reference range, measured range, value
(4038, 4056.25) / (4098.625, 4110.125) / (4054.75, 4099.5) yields 4.4 angstroms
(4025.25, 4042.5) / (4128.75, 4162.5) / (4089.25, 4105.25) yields 2.3 angstroms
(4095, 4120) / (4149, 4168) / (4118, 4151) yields -2.9 angstroms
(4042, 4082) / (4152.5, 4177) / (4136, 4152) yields -0.9 angstroms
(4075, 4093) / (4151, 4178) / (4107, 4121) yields 2.4 angstroms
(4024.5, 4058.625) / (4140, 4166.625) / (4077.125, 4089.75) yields 1.7 angstroms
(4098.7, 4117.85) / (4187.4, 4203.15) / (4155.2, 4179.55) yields -2.5 angstroms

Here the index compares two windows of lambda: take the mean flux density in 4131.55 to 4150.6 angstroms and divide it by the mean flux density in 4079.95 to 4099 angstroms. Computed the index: 1.27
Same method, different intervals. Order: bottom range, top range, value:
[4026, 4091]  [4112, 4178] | 0.97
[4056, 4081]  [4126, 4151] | 1.04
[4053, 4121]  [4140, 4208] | 1.12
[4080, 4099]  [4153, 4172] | 1.21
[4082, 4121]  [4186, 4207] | 1.14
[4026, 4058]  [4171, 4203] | 0.95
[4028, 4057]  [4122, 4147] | 0.93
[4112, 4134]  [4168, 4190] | 1.20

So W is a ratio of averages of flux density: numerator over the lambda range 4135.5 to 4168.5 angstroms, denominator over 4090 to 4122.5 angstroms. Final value 1.2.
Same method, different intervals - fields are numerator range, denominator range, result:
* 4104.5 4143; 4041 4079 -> 0.87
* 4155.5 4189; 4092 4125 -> 1.22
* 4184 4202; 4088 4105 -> 1.08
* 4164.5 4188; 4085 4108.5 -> 1.19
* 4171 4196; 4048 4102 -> 1.10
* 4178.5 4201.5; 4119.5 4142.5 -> 1.03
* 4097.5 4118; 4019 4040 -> 0.83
